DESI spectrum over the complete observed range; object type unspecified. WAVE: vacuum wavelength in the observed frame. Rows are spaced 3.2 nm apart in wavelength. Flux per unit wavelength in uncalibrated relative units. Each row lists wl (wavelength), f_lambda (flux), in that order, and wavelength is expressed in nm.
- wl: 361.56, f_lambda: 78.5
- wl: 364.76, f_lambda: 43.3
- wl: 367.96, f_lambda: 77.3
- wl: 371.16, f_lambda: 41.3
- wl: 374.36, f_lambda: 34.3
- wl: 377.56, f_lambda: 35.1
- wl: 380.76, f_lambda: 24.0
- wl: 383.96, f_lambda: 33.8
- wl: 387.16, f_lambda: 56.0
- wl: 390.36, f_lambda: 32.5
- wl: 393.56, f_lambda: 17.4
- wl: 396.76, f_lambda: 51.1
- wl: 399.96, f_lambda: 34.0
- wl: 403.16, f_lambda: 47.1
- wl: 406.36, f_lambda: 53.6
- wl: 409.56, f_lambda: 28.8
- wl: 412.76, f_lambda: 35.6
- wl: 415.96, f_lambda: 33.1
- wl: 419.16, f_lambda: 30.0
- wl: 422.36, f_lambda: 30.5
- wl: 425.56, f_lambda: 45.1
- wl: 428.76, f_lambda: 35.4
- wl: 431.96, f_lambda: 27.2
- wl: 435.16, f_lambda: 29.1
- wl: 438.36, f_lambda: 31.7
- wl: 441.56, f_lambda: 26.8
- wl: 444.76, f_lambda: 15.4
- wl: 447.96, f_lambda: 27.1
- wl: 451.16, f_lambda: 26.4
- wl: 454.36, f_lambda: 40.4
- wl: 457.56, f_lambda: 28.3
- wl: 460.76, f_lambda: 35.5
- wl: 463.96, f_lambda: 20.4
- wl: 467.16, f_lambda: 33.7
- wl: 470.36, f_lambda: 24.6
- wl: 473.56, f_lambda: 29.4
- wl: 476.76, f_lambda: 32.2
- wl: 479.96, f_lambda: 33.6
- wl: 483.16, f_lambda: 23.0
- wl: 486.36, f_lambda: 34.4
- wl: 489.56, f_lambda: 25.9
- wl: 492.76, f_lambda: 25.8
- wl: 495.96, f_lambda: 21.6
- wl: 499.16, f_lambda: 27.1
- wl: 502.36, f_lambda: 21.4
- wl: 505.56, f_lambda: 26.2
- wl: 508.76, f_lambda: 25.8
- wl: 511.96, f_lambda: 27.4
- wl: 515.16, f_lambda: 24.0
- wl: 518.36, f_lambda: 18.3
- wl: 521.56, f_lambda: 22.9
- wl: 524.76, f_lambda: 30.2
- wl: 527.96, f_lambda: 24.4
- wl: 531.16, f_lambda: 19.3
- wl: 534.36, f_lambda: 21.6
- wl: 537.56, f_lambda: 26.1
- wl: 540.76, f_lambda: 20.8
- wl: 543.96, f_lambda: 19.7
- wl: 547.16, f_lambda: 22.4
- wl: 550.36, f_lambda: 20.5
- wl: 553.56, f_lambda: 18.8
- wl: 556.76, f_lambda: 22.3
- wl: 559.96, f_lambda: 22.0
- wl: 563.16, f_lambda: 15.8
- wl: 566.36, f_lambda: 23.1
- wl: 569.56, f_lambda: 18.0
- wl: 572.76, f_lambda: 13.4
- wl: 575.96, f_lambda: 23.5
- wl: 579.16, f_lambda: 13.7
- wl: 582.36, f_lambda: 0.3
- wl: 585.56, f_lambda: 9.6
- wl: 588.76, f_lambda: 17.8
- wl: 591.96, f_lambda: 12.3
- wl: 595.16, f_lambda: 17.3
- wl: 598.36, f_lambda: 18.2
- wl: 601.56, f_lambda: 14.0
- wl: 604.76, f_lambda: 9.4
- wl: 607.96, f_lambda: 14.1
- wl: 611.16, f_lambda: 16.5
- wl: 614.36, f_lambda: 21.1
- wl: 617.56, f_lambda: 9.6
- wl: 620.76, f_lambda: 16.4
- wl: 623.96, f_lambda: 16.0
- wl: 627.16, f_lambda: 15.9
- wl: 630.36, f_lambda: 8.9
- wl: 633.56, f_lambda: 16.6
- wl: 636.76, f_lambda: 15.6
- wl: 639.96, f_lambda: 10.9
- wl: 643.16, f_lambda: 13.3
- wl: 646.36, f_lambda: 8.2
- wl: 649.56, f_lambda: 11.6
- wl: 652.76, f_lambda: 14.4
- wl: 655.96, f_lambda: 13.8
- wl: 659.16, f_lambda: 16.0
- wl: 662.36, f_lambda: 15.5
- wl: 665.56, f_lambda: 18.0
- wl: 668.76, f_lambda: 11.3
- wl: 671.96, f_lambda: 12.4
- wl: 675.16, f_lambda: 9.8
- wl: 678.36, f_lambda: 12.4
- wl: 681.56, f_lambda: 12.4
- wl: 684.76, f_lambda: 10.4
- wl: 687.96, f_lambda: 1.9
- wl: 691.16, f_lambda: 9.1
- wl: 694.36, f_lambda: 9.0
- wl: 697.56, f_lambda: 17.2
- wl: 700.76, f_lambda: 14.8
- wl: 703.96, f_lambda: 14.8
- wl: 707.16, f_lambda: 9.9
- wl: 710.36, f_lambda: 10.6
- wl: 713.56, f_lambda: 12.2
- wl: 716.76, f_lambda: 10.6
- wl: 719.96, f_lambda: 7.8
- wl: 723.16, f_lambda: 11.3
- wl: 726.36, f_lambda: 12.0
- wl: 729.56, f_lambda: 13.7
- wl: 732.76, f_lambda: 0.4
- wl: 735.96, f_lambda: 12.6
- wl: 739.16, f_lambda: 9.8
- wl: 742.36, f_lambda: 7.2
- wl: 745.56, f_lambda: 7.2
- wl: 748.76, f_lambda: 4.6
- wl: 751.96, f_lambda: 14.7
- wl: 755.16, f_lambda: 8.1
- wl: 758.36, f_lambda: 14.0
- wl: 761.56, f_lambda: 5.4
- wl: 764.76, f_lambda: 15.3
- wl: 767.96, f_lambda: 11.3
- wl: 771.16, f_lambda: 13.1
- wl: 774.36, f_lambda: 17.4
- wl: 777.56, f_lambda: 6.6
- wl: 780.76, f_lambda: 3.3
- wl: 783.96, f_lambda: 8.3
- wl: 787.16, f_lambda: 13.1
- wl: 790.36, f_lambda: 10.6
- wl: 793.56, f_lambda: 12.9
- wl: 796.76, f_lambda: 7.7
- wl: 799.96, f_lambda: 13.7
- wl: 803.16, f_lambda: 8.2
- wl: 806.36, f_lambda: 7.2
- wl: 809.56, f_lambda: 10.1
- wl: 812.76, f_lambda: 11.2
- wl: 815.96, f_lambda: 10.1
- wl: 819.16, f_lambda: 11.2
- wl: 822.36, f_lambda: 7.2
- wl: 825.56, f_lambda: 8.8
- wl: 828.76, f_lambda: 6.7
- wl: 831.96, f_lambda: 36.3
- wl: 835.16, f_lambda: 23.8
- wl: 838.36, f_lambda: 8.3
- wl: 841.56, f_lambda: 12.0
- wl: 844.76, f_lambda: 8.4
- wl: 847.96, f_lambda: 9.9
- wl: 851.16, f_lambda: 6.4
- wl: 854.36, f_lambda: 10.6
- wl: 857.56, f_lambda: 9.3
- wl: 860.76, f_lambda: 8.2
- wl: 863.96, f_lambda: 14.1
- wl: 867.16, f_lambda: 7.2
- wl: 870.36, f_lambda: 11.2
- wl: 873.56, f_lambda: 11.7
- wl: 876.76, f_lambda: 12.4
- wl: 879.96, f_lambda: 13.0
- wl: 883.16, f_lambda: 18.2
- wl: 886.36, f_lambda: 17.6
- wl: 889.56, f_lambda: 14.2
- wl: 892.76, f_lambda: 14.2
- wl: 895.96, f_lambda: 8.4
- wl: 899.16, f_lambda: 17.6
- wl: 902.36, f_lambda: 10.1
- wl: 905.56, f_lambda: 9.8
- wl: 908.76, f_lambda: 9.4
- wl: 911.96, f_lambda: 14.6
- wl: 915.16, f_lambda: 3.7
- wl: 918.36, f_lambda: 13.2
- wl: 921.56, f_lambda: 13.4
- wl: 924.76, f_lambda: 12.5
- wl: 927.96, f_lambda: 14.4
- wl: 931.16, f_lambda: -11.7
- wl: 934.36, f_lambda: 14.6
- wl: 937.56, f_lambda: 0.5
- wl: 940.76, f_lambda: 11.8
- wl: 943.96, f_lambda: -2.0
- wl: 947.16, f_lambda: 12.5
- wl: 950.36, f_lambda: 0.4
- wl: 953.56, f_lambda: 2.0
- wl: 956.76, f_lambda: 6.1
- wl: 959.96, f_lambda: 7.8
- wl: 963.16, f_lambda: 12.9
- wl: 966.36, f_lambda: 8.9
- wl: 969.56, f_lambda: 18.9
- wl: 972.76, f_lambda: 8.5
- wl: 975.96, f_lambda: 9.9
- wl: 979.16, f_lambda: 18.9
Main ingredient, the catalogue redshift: 1.24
